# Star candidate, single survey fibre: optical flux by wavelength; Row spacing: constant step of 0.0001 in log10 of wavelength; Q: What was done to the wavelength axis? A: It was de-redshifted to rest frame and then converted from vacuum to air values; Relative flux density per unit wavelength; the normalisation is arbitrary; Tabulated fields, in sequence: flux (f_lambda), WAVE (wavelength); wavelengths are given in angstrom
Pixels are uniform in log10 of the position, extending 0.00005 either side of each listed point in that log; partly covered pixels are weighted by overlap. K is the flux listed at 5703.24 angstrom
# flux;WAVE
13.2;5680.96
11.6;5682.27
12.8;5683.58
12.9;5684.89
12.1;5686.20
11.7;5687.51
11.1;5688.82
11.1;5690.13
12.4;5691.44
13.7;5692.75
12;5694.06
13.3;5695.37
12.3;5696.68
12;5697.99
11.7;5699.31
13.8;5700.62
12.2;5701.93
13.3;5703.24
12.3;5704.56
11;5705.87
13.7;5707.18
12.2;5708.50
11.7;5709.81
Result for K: 13.3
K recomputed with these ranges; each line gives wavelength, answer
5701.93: 12.2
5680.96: 13.2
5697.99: 12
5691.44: 12.4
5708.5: 12.2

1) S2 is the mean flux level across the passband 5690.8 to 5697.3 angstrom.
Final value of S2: 12.8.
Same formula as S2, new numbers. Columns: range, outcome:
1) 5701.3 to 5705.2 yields 12.6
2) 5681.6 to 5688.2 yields 12.2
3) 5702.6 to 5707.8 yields 12.6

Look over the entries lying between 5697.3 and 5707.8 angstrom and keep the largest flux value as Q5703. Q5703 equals 13.8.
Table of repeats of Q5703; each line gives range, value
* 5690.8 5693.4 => 13.7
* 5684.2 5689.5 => 12.9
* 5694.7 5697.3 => 13.3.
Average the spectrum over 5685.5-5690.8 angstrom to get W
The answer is 11.5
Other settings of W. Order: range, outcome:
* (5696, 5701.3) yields 12.5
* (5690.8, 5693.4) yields 13.1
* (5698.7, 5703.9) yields 12.8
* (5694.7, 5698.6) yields 12.6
